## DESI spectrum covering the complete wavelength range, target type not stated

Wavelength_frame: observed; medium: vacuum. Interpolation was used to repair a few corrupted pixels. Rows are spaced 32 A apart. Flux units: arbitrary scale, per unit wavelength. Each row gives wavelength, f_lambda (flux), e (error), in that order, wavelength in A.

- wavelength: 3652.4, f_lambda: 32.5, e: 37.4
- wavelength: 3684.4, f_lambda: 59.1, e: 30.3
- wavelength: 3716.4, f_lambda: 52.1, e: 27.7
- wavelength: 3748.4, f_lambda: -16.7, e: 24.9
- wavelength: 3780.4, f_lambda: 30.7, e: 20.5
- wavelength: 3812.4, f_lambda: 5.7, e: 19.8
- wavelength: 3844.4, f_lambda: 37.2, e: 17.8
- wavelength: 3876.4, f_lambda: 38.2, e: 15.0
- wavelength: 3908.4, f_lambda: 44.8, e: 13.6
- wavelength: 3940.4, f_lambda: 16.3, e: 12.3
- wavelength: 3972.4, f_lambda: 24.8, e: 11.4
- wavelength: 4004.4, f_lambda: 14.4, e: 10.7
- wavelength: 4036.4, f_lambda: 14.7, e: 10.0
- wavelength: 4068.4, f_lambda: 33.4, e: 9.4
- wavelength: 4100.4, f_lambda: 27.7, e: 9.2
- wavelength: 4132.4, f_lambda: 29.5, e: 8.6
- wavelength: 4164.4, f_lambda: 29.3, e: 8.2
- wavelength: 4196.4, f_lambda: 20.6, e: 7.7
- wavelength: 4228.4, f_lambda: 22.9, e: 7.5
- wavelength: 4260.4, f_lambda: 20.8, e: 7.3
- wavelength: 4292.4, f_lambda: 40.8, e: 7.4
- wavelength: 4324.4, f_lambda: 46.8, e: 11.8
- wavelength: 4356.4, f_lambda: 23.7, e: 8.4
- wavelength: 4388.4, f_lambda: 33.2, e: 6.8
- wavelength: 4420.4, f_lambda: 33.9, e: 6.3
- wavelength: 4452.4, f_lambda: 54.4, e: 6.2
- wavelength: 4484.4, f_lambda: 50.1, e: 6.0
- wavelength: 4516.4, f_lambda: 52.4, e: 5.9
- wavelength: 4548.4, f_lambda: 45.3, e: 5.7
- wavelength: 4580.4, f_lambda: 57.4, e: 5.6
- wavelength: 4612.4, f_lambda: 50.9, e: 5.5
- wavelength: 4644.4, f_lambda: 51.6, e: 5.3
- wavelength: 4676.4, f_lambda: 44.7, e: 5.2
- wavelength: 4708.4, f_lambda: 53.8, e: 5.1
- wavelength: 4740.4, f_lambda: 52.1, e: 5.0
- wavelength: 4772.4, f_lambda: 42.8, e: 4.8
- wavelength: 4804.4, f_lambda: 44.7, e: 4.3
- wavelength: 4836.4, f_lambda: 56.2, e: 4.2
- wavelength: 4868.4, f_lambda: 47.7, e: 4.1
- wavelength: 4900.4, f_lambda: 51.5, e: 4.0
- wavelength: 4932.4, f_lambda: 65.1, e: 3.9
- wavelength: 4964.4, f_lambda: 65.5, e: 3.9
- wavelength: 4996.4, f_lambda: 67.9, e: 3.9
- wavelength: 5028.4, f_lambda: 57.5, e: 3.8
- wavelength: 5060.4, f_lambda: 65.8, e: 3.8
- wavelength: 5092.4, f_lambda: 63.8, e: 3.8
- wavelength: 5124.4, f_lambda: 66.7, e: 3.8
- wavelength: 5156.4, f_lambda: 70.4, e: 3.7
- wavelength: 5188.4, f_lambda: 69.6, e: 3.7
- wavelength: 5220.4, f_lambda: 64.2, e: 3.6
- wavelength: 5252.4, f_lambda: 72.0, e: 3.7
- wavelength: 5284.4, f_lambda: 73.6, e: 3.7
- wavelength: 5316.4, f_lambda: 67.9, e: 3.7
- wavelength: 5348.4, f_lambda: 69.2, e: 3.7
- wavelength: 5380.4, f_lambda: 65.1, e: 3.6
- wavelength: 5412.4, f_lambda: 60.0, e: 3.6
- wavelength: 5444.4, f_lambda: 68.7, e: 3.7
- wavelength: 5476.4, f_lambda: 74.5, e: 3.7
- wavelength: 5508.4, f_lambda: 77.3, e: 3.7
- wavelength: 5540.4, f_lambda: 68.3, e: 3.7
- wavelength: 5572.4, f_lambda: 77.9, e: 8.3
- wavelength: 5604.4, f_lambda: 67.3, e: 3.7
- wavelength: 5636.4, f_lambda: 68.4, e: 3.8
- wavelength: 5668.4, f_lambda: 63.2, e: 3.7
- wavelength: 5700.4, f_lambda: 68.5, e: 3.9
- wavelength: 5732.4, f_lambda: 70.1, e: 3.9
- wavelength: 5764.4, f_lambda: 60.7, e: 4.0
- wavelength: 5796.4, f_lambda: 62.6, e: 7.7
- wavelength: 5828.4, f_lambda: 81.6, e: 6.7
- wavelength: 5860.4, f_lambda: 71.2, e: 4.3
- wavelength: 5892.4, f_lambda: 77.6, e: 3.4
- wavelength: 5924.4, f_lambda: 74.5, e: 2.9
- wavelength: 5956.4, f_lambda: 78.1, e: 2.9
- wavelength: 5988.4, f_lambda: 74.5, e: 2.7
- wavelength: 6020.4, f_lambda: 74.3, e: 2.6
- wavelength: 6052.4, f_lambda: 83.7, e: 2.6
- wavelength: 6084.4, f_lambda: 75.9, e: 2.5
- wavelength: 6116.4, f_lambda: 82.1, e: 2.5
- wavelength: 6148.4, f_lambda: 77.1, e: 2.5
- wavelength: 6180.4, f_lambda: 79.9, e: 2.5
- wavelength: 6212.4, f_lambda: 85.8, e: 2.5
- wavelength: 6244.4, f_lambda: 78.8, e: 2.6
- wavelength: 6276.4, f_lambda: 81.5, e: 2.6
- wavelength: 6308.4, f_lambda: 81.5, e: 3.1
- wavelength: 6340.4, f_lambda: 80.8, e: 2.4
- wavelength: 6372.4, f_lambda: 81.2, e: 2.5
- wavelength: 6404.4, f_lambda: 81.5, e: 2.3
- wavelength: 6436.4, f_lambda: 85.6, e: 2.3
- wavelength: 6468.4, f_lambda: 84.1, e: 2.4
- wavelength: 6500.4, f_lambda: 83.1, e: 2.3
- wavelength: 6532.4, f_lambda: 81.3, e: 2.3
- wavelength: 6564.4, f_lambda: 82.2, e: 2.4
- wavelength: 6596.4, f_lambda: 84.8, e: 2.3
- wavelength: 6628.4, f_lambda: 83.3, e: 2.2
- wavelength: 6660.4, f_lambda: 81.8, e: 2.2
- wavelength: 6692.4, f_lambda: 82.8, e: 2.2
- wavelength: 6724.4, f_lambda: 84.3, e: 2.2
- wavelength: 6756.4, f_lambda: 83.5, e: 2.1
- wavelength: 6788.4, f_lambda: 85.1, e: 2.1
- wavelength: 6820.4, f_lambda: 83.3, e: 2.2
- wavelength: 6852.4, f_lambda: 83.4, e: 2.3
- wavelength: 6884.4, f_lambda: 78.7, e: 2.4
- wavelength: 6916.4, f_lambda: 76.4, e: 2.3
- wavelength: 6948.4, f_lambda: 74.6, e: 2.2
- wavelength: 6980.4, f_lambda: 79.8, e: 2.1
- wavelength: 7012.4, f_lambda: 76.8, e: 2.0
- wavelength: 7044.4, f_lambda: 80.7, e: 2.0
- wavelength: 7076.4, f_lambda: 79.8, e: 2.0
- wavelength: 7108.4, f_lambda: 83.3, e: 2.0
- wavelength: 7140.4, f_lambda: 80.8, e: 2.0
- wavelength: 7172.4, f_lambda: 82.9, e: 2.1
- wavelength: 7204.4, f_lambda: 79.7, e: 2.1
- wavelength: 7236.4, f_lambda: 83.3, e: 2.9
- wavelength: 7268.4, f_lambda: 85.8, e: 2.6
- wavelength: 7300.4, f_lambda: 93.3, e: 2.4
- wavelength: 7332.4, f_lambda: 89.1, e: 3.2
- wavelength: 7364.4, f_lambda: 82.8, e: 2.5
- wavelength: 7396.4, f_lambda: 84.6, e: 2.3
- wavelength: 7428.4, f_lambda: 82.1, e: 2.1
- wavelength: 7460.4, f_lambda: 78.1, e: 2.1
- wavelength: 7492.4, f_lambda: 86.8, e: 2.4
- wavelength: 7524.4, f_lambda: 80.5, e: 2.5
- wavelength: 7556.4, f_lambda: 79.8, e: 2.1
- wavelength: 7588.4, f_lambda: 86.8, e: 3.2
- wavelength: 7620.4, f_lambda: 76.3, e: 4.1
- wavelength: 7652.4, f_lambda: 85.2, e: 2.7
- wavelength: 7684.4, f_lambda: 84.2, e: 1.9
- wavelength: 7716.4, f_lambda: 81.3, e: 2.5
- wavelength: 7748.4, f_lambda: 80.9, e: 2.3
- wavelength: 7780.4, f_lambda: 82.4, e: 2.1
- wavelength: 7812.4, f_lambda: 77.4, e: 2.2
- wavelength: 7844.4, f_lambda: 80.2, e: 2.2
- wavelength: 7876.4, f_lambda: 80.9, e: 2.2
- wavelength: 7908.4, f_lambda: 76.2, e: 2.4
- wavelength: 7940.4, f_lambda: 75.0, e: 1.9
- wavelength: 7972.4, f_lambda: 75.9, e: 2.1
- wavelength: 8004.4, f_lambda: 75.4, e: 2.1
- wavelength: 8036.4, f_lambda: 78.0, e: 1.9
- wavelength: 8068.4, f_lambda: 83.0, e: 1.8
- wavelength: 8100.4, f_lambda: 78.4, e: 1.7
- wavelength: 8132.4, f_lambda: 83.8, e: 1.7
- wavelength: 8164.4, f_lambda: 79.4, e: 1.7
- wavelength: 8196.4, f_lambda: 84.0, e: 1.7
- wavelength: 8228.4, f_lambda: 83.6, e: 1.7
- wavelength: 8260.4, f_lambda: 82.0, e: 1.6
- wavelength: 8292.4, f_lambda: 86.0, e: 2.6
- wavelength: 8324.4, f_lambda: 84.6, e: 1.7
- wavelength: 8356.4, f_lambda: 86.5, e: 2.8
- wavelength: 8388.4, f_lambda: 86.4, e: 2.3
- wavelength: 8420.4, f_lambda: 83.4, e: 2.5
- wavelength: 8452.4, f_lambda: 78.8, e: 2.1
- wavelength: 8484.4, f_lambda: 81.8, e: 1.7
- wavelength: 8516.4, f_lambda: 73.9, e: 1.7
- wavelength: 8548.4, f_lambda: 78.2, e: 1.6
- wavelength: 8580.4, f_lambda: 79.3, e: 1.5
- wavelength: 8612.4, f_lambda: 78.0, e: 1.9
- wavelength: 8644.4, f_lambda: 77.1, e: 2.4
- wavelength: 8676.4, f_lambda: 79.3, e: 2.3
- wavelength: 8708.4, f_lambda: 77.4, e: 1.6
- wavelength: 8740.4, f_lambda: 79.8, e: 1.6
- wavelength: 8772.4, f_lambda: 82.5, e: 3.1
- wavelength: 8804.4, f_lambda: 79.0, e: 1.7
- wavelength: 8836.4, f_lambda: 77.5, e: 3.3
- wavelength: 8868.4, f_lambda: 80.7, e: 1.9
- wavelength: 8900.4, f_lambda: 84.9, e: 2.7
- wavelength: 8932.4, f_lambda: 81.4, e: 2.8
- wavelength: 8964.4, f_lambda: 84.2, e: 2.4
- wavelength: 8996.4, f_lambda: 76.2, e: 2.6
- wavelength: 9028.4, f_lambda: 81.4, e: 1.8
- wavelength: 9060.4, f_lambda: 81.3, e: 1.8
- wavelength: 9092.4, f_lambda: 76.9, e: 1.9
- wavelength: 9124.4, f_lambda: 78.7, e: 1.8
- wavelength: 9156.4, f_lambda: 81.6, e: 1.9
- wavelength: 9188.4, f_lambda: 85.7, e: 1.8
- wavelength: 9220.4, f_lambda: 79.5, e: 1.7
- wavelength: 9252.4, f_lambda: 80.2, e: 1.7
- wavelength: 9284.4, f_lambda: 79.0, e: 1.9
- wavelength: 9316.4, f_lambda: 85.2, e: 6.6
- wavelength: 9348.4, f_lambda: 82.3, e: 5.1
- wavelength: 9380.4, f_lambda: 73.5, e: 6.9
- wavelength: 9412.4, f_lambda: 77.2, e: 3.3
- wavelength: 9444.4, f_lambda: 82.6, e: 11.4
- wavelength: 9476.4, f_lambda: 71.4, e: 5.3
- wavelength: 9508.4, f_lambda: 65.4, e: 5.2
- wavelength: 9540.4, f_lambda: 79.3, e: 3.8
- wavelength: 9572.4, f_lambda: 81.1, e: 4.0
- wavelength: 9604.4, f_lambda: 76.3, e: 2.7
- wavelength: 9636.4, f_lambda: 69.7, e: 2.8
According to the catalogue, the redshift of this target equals 0.11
